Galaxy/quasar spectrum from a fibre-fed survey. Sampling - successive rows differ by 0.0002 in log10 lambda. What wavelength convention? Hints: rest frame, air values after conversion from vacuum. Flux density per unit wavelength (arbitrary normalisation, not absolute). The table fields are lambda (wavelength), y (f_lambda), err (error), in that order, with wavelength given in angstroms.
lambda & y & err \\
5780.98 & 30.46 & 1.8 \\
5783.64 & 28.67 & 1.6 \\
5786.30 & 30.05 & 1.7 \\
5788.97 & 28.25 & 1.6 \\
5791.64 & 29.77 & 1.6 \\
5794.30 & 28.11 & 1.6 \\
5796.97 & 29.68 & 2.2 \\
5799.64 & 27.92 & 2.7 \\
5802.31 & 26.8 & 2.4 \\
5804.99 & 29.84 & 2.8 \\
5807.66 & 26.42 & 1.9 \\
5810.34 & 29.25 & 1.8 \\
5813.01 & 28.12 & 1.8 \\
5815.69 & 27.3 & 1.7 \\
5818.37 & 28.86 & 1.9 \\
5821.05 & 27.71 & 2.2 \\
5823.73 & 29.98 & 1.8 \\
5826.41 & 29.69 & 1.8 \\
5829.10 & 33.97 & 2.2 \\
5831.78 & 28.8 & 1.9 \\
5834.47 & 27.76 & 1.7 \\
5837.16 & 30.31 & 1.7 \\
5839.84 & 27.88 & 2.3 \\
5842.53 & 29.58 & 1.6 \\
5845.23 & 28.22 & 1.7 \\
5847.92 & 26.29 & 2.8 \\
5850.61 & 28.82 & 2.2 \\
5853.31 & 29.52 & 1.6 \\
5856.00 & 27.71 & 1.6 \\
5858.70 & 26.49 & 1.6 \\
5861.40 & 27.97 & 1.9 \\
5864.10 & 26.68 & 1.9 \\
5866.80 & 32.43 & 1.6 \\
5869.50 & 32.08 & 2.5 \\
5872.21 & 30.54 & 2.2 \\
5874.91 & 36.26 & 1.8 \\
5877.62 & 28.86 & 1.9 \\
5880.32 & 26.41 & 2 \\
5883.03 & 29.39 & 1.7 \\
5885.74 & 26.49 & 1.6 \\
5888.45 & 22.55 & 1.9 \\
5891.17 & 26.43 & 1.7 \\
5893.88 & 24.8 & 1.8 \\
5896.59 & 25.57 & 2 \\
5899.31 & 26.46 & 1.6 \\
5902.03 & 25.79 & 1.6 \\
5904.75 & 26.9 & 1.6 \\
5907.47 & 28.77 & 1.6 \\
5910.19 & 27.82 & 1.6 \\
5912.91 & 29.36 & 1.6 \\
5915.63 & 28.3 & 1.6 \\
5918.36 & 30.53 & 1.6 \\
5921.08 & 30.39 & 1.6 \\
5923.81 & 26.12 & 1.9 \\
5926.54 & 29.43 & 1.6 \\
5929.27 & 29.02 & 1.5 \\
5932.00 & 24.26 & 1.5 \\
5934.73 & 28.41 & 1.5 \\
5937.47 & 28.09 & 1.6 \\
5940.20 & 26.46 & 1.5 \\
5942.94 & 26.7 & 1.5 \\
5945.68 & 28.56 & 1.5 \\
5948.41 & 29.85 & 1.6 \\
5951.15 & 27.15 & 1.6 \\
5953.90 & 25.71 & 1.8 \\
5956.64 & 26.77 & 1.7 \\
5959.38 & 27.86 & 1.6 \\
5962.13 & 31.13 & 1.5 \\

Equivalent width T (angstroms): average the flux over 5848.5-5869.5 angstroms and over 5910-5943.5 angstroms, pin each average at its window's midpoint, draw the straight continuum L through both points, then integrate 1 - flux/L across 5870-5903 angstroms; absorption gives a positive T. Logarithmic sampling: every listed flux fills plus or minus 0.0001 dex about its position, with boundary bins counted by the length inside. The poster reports 1.0 angstroms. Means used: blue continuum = 28.7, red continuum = 28.1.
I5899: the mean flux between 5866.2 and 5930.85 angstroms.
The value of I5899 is 28.3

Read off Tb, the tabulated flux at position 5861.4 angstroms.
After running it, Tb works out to 27.97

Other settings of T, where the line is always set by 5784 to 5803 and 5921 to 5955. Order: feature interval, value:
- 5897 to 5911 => 0.43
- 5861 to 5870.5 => -0.58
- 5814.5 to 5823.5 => 0.10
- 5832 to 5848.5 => -0.06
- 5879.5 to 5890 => 0.68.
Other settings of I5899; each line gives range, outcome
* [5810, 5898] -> 28.6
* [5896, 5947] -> 27.8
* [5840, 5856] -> 28.4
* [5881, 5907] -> 26.1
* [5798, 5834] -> 28.8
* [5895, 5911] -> 26.8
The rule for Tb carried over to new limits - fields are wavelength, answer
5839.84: 27.88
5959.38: 27.86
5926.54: 29.43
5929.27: 29.02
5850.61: 28.82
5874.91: 36.26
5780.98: 30.46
